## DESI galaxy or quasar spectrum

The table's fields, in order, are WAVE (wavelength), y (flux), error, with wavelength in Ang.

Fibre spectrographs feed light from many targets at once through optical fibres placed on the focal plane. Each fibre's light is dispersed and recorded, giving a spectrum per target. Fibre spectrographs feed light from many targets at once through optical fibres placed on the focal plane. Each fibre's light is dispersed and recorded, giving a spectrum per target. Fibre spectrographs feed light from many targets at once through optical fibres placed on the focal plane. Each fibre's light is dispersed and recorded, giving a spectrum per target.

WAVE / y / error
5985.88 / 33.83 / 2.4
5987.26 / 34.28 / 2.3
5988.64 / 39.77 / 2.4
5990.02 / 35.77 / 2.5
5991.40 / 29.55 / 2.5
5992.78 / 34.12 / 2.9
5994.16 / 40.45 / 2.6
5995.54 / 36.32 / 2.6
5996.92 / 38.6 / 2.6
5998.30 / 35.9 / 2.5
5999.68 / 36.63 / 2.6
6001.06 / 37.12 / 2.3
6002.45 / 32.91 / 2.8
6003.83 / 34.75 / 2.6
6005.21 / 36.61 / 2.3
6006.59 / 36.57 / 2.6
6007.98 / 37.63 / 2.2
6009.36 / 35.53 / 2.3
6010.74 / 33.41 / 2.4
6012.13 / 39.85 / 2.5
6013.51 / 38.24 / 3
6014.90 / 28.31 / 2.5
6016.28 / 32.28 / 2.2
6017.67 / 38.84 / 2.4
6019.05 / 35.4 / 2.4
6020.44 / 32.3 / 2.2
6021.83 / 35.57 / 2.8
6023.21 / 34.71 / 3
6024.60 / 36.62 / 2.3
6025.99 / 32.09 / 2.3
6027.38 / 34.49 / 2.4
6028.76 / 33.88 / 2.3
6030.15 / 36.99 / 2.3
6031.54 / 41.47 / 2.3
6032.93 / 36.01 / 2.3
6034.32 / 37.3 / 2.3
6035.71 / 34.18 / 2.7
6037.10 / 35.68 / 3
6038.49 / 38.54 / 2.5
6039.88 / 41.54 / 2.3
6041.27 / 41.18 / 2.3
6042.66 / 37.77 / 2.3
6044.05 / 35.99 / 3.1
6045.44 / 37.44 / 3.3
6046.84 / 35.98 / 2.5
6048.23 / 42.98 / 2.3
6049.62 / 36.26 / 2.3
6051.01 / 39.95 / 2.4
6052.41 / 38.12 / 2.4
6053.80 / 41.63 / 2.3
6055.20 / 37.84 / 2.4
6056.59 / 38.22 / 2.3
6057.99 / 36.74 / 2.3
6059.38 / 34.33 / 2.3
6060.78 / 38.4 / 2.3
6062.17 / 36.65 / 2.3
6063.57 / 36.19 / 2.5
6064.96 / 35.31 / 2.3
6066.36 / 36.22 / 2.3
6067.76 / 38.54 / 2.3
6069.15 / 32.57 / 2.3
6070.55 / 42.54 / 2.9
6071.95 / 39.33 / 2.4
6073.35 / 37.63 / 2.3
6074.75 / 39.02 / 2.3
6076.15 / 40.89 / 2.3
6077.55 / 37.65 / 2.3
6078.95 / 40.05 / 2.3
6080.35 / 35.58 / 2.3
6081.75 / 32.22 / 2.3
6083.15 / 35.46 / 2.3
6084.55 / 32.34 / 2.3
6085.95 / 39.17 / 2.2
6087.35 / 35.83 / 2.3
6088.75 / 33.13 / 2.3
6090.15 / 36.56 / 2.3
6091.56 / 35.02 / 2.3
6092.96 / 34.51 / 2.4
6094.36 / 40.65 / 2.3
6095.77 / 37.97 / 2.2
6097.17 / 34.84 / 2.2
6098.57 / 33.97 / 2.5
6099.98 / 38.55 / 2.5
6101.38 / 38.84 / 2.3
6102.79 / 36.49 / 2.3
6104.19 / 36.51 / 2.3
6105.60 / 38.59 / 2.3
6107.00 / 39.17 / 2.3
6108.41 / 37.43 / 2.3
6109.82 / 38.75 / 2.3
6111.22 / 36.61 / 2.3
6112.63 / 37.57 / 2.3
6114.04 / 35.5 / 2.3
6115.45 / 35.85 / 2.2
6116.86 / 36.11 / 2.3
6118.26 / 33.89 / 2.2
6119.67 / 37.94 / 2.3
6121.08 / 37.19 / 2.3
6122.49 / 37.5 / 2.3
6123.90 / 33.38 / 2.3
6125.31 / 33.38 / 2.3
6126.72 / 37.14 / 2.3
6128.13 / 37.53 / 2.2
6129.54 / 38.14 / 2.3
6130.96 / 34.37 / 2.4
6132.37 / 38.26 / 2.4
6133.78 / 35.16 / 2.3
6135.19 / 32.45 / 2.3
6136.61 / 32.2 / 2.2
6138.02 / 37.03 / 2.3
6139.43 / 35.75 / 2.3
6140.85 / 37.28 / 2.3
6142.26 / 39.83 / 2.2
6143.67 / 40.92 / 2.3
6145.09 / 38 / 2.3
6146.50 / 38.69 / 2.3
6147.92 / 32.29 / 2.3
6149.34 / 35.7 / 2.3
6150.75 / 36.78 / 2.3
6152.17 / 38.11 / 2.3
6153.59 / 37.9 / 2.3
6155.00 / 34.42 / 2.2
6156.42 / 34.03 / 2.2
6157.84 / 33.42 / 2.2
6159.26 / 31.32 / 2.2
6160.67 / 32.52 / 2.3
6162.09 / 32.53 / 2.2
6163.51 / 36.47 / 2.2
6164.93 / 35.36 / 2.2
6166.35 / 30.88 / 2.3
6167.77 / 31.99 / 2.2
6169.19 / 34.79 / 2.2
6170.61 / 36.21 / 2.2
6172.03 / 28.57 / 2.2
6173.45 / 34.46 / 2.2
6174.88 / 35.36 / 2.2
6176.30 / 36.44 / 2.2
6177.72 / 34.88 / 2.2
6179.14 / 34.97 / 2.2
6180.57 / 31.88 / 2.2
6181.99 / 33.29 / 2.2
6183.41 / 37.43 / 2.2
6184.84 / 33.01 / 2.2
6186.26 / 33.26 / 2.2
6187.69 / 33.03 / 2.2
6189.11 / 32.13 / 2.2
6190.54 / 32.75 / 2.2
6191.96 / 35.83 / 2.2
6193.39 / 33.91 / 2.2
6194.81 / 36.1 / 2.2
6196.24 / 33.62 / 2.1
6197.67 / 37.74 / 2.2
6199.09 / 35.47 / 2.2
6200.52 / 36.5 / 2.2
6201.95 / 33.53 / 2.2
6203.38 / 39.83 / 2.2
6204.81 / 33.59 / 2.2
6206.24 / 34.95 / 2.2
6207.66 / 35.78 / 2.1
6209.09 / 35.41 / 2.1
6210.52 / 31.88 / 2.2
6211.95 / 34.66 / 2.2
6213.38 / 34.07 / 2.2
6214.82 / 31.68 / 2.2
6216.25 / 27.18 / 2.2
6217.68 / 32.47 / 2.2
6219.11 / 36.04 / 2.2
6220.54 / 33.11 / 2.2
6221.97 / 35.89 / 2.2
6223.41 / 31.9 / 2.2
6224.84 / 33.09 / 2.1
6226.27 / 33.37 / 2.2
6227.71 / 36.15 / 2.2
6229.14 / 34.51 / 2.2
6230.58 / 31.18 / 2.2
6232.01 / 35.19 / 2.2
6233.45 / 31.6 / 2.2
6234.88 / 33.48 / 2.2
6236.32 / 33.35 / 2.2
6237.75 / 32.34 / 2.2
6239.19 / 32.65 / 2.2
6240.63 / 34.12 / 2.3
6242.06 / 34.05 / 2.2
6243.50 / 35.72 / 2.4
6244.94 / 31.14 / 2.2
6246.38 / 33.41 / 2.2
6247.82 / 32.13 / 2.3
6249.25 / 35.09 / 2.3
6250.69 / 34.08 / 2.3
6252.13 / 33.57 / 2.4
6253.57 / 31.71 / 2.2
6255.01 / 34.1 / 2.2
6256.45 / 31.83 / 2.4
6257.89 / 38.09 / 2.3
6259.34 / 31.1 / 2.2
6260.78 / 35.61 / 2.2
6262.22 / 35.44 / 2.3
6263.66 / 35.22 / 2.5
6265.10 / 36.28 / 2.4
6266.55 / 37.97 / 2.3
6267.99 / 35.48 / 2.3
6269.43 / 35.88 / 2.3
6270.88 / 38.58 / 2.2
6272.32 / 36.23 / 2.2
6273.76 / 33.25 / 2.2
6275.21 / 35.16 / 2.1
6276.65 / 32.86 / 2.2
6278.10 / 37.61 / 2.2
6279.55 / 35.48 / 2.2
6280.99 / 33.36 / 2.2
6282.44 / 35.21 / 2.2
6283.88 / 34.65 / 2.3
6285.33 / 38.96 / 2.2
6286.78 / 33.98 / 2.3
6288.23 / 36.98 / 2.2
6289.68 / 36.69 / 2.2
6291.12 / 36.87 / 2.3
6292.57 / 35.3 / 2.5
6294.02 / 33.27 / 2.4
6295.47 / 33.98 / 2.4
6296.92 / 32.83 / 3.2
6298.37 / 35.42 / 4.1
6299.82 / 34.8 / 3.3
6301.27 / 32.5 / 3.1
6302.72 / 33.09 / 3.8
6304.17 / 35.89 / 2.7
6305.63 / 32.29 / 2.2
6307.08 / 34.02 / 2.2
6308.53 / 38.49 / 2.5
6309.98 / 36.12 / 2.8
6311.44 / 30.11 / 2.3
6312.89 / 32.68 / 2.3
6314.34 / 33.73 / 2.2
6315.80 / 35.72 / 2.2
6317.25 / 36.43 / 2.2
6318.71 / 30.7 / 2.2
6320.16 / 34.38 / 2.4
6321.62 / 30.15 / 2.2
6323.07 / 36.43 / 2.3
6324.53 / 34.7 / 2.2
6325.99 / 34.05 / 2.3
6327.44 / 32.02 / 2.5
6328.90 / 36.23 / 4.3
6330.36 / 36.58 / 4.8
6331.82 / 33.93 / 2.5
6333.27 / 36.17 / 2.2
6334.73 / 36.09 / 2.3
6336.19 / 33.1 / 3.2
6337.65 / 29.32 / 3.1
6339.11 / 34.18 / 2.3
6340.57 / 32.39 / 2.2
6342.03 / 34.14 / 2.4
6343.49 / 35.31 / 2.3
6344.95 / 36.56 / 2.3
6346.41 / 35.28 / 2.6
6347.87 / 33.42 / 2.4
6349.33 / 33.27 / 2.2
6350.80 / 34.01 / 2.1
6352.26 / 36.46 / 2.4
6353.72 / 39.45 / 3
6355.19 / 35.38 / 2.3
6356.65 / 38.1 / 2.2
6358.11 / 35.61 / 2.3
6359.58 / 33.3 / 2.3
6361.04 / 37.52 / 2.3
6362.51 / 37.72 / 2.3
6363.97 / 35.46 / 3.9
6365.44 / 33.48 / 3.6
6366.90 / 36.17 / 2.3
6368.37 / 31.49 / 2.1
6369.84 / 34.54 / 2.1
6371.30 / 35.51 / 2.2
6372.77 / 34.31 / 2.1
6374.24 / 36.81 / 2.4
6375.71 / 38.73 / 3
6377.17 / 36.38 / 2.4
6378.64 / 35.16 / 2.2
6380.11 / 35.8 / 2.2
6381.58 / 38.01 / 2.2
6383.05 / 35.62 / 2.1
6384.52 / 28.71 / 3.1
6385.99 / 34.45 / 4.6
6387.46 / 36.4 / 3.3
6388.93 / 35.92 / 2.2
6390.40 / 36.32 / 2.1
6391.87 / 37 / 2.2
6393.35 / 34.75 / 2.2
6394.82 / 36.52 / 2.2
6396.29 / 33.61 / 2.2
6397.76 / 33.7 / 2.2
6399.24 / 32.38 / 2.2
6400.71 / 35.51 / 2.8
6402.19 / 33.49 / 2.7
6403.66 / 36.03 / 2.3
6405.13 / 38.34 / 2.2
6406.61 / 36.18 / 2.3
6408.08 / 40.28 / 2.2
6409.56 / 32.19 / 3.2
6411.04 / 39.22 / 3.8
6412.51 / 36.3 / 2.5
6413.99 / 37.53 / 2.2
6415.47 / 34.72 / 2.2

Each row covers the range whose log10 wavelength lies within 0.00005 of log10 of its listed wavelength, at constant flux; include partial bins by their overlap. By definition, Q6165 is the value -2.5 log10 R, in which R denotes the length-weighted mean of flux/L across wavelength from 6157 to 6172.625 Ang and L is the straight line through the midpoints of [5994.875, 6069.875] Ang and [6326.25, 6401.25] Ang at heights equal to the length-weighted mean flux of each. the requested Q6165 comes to 0.089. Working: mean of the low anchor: 36.6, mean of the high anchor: 35.1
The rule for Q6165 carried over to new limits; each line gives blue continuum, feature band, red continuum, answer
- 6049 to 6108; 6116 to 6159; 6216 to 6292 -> 0.00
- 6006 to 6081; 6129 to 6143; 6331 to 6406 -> 0.01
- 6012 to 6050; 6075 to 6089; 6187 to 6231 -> -0.02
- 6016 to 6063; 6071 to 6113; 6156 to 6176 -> -0.04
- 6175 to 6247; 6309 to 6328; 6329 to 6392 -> 0.04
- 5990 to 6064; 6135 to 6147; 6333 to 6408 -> -0.03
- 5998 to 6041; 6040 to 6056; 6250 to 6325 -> -0.09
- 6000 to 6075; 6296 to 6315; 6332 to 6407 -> 0.05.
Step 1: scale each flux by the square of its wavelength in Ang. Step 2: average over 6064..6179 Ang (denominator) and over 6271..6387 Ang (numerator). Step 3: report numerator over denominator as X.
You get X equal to 1.0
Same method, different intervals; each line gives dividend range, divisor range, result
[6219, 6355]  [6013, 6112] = 1.00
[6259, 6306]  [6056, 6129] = 1.02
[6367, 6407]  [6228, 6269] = 1.08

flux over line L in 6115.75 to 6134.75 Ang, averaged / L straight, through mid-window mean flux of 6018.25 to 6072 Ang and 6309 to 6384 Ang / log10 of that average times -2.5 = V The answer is 0.01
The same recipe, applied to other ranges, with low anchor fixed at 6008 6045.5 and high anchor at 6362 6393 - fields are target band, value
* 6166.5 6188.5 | 0.061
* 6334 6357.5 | 0.021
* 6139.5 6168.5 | 0.014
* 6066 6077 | -0.068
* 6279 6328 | 0.034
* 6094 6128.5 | -0.025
